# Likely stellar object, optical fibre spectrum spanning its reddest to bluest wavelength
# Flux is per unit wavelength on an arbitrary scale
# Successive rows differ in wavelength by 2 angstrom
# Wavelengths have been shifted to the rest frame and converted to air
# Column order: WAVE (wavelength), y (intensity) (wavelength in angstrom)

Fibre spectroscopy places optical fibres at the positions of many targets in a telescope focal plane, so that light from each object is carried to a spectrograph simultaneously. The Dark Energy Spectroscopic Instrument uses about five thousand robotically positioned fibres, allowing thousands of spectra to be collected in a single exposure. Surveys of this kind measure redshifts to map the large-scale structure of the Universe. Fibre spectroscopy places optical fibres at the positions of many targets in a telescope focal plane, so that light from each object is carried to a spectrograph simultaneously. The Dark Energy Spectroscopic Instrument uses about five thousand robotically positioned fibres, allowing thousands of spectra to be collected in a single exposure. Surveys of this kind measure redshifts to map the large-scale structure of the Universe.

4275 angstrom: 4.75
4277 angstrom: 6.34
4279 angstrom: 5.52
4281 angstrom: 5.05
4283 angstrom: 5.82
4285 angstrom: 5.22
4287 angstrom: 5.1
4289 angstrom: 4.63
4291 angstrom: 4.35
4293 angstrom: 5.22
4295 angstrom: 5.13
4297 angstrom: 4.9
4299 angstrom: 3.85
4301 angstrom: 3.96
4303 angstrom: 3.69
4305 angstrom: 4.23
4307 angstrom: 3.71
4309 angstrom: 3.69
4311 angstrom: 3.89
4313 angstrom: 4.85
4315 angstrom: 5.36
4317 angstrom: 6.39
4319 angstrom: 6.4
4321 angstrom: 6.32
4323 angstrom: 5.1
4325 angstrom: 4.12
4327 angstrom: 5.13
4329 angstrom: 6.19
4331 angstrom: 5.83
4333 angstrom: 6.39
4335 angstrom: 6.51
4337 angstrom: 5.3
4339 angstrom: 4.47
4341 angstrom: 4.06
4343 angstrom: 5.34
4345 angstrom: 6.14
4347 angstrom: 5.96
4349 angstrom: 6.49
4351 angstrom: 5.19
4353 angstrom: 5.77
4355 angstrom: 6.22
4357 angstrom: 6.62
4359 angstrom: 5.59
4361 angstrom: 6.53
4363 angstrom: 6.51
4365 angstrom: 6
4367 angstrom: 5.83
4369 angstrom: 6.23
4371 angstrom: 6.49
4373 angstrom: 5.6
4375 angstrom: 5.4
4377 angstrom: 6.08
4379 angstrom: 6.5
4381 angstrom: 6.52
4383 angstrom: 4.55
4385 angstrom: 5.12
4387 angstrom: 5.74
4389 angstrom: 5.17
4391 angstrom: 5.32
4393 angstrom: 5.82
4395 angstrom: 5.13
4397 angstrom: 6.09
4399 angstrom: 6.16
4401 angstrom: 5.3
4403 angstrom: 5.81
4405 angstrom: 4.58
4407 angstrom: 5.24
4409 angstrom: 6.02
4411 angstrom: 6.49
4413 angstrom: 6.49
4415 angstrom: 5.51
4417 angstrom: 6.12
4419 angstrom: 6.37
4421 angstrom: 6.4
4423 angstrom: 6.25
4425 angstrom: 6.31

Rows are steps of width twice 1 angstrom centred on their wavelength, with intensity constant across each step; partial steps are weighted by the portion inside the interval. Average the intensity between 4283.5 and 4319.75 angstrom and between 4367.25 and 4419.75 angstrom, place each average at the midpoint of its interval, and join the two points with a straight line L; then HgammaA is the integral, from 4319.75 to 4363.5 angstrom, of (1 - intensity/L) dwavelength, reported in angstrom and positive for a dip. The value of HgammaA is -4.6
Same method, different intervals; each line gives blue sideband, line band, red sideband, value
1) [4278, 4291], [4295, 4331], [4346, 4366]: 4.5 angstrom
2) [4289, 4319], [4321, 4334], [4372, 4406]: -1.8 angstrom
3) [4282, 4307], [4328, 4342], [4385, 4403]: -1.5 angstrom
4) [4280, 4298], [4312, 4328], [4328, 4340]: 0.3 angstrom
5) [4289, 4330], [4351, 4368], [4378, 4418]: -2.5 angstrom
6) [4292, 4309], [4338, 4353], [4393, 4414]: -1.4 angstrom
